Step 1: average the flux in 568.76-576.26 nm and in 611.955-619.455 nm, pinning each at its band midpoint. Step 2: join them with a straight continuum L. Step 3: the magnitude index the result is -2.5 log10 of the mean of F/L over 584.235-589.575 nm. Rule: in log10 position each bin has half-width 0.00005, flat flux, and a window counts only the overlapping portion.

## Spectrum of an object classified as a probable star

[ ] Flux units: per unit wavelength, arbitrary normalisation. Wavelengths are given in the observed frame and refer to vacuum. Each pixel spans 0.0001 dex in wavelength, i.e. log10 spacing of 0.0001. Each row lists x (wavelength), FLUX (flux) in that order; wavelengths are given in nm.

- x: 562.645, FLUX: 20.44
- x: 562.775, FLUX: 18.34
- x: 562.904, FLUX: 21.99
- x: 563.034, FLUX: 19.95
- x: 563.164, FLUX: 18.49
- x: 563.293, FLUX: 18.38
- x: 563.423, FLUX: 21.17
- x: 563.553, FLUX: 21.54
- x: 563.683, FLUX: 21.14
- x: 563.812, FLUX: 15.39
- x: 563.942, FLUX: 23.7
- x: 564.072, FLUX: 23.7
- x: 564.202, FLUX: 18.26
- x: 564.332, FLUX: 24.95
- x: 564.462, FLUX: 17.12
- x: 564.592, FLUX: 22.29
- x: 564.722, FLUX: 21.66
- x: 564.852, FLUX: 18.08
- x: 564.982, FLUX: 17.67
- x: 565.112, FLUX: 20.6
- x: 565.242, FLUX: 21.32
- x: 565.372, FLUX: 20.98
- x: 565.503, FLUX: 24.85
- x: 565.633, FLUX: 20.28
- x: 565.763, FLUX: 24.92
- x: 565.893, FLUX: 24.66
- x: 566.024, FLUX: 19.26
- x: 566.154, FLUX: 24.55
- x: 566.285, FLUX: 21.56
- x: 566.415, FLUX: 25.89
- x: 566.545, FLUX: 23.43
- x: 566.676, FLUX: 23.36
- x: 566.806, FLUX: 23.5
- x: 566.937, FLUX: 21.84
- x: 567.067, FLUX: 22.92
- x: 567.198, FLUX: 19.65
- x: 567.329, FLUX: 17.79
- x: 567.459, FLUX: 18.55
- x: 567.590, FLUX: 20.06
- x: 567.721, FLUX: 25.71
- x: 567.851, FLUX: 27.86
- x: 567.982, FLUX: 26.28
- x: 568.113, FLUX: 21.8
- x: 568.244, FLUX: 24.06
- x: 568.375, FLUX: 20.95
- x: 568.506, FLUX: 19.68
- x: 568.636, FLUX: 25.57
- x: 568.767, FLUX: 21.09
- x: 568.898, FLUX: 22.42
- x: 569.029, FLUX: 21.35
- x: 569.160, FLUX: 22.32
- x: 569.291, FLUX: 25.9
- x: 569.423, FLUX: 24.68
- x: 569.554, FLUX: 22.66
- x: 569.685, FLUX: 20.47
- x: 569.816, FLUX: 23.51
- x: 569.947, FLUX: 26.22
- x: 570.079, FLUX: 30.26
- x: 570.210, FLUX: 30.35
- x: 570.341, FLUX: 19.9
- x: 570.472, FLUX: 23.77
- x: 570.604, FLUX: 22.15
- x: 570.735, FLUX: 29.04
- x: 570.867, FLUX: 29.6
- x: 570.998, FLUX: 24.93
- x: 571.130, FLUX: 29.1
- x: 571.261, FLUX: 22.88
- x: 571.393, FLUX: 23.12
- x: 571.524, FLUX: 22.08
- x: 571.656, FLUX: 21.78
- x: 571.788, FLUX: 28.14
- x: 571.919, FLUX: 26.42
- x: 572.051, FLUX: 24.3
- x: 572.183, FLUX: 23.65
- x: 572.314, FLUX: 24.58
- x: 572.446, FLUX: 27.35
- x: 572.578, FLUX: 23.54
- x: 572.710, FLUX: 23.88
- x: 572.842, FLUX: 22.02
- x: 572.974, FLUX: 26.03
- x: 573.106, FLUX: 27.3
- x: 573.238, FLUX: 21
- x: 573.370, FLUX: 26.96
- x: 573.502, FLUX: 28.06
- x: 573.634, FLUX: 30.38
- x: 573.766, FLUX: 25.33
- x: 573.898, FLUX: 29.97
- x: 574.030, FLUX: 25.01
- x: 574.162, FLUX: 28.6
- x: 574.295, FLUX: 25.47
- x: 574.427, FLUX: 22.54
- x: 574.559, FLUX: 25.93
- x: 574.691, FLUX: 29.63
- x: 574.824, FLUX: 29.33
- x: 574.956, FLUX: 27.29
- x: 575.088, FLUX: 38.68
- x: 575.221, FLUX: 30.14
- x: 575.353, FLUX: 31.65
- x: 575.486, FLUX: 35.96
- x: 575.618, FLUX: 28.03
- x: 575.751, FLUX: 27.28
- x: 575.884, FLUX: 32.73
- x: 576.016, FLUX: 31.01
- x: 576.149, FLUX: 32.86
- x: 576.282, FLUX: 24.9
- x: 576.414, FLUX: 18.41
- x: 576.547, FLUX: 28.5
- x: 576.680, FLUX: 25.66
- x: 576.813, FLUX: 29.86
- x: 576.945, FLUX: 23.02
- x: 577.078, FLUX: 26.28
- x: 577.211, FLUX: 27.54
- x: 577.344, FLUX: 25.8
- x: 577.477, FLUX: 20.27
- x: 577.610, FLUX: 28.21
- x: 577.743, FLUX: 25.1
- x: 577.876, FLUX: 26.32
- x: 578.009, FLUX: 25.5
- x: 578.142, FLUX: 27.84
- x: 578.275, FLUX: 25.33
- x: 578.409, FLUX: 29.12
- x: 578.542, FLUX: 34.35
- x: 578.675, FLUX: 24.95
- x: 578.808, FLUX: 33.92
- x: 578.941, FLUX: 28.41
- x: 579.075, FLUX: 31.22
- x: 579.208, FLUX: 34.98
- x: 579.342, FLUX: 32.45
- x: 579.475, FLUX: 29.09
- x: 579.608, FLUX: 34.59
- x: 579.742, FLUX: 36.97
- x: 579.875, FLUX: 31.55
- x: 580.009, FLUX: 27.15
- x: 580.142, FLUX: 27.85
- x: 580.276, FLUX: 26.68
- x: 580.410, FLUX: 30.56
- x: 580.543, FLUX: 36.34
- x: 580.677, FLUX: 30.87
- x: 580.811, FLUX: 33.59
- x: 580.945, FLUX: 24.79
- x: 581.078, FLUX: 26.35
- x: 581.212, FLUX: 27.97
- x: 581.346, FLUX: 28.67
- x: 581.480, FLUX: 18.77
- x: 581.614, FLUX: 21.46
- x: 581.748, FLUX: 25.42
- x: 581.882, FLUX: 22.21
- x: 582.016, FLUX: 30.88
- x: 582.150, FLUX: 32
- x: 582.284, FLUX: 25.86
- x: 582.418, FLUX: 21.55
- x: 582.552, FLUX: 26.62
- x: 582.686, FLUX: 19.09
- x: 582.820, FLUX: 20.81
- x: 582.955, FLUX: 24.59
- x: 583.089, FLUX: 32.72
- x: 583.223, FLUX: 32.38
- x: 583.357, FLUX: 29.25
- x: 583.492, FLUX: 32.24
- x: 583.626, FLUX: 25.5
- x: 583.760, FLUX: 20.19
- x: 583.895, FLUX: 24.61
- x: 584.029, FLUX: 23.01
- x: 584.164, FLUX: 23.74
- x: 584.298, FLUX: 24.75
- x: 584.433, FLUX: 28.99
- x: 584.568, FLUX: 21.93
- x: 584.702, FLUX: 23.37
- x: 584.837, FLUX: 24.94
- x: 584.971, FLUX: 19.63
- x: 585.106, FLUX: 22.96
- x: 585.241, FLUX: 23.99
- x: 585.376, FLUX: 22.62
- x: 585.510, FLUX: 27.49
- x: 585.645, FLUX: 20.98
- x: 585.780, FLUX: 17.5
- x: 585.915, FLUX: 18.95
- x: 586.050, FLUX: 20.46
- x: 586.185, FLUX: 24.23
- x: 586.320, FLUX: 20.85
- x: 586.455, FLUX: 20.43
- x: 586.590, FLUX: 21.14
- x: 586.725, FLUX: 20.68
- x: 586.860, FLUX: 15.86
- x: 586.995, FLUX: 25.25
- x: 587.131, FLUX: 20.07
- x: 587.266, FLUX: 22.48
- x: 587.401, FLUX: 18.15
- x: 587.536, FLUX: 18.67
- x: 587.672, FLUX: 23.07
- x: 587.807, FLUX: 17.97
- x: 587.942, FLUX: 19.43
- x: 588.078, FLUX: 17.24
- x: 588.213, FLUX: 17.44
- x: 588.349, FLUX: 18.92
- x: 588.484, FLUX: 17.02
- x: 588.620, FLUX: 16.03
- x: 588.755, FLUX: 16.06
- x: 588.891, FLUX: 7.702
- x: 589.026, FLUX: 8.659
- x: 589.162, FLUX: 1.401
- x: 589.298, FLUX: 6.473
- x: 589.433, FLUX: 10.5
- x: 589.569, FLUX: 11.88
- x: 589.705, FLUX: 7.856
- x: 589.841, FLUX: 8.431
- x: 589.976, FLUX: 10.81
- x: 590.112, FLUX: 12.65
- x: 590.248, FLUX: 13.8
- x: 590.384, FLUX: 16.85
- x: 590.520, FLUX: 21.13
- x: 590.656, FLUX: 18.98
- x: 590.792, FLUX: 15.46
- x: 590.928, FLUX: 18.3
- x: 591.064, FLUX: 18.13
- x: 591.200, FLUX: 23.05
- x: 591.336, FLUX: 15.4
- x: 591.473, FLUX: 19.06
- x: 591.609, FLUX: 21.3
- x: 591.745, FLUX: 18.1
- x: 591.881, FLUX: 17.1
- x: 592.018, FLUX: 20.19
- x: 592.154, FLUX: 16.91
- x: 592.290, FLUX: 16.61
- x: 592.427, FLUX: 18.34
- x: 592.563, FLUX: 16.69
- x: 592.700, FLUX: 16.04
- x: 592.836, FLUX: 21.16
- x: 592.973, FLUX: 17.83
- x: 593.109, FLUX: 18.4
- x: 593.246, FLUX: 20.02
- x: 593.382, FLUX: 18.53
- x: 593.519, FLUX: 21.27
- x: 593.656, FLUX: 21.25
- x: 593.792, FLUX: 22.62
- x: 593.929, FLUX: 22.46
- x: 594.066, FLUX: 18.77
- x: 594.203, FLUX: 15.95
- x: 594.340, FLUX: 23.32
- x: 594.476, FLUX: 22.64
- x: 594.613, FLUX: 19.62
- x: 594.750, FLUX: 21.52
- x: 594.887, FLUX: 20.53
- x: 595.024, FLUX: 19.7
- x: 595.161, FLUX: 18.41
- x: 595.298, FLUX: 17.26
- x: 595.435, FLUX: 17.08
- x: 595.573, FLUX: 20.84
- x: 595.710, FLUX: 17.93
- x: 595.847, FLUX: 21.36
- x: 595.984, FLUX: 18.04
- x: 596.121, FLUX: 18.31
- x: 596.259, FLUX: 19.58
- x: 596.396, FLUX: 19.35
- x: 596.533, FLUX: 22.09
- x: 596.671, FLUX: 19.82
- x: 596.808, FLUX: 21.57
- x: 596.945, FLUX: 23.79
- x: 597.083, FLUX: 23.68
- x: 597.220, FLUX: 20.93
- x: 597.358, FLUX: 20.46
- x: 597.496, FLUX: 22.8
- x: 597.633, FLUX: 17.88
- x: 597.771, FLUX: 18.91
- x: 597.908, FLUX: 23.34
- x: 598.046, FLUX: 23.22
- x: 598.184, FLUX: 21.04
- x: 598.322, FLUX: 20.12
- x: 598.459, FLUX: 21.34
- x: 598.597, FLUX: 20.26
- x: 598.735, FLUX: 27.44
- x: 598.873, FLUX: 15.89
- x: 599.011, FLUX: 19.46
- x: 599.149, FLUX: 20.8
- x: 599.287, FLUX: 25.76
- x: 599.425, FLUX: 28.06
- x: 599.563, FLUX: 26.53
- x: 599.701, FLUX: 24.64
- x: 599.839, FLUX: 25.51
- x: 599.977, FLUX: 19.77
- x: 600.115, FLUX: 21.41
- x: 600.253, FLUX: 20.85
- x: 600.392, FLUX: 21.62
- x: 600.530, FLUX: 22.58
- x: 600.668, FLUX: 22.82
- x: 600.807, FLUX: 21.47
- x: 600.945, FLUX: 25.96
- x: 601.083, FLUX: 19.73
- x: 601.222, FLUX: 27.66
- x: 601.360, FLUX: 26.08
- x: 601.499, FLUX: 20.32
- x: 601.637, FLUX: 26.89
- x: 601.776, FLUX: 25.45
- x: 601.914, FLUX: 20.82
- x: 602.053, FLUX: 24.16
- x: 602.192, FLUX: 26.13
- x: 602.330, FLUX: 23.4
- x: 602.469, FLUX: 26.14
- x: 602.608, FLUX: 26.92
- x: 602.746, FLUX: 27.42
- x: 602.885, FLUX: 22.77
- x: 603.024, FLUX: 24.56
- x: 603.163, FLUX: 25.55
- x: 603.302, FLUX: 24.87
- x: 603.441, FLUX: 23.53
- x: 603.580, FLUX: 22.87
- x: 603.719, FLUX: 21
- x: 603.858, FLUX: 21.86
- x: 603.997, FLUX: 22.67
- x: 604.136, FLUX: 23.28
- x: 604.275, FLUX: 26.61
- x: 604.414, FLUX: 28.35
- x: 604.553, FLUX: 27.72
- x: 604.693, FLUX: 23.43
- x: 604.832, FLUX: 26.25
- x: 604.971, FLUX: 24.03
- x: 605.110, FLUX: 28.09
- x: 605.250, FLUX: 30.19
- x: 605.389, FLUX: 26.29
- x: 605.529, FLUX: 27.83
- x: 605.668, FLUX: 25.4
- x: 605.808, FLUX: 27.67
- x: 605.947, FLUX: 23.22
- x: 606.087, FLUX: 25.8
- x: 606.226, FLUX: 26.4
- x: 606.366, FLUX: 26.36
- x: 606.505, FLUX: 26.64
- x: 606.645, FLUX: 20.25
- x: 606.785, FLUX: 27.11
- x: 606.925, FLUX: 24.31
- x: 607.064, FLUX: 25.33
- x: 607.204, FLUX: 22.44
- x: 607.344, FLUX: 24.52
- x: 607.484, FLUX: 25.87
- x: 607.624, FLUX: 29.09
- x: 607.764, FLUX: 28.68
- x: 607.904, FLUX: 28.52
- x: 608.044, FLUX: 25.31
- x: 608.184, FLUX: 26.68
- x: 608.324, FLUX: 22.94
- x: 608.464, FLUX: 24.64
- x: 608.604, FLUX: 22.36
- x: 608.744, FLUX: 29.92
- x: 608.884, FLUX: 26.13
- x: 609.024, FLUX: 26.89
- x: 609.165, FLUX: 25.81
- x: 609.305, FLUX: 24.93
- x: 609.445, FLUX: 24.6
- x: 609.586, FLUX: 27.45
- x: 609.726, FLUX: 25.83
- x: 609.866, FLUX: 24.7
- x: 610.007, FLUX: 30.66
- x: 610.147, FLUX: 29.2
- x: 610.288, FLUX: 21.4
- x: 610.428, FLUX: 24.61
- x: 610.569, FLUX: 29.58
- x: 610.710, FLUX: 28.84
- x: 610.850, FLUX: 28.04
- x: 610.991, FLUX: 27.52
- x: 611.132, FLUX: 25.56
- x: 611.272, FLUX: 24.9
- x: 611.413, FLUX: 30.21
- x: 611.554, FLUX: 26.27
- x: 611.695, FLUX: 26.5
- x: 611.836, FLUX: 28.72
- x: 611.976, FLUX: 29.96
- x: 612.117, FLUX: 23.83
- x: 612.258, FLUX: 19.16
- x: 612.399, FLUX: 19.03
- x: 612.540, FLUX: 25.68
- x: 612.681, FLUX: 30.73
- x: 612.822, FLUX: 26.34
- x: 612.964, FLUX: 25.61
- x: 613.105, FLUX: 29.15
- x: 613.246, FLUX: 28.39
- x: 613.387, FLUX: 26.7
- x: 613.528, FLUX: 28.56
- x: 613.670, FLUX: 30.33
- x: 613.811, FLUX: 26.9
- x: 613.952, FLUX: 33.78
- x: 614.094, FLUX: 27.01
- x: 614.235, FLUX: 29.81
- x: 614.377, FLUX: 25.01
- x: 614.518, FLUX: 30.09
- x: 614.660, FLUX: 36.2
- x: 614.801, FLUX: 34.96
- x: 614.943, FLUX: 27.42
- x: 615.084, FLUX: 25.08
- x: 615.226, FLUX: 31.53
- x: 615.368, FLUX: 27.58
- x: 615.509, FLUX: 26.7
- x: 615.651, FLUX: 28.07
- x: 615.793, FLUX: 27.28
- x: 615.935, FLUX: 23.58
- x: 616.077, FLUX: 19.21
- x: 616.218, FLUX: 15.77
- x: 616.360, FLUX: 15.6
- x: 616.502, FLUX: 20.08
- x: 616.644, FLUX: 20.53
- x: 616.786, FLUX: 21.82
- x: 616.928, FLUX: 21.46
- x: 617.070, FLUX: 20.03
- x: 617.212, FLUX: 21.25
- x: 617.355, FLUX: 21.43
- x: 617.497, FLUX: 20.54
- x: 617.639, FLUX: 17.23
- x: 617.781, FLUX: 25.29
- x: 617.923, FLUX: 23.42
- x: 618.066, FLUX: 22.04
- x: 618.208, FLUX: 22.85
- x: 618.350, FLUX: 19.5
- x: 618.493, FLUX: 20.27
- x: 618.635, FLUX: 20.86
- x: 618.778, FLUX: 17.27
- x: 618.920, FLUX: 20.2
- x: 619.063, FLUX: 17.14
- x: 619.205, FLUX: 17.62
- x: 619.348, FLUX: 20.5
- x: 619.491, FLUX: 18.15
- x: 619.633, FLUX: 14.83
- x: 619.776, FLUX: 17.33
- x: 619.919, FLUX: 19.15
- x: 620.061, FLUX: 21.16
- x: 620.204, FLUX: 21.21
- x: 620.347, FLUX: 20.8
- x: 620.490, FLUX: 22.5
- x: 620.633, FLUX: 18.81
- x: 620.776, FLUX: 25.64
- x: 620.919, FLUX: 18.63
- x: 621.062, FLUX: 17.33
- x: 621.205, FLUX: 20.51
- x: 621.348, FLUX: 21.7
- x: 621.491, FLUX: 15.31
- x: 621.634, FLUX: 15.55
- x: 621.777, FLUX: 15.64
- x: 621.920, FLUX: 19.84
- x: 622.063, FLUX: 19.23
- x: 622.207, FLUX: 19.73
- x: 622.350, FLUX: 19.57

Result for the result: 0.33 mag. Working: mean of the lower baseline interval 26.4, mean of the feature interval 19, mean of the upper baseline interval 24.2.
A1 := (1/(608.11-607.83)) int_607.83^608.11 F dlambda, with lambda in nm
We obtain 27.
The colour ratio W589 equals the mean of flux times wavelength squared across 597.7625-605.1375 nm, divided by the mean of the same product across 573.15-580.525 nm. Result 0.90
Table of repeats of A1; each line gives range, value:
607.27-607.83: 27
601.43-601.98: 23.4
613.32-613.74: 28.5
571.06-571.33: 25.9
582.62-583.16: 24.4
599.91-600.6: 21.3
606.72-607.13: 25.6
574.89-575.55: 32.7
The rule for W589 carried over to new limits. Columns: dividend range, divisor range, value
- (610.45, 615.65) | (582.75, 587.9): 1.32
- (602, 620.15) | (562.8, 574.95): 1.22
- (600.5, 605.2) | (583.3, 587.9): 1.15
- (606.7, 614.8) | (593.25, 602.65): 1.29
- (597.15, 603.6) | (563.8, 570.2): 1.15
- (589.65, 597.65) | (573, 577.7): 0.72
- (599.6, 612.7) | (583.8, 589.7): 1.41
